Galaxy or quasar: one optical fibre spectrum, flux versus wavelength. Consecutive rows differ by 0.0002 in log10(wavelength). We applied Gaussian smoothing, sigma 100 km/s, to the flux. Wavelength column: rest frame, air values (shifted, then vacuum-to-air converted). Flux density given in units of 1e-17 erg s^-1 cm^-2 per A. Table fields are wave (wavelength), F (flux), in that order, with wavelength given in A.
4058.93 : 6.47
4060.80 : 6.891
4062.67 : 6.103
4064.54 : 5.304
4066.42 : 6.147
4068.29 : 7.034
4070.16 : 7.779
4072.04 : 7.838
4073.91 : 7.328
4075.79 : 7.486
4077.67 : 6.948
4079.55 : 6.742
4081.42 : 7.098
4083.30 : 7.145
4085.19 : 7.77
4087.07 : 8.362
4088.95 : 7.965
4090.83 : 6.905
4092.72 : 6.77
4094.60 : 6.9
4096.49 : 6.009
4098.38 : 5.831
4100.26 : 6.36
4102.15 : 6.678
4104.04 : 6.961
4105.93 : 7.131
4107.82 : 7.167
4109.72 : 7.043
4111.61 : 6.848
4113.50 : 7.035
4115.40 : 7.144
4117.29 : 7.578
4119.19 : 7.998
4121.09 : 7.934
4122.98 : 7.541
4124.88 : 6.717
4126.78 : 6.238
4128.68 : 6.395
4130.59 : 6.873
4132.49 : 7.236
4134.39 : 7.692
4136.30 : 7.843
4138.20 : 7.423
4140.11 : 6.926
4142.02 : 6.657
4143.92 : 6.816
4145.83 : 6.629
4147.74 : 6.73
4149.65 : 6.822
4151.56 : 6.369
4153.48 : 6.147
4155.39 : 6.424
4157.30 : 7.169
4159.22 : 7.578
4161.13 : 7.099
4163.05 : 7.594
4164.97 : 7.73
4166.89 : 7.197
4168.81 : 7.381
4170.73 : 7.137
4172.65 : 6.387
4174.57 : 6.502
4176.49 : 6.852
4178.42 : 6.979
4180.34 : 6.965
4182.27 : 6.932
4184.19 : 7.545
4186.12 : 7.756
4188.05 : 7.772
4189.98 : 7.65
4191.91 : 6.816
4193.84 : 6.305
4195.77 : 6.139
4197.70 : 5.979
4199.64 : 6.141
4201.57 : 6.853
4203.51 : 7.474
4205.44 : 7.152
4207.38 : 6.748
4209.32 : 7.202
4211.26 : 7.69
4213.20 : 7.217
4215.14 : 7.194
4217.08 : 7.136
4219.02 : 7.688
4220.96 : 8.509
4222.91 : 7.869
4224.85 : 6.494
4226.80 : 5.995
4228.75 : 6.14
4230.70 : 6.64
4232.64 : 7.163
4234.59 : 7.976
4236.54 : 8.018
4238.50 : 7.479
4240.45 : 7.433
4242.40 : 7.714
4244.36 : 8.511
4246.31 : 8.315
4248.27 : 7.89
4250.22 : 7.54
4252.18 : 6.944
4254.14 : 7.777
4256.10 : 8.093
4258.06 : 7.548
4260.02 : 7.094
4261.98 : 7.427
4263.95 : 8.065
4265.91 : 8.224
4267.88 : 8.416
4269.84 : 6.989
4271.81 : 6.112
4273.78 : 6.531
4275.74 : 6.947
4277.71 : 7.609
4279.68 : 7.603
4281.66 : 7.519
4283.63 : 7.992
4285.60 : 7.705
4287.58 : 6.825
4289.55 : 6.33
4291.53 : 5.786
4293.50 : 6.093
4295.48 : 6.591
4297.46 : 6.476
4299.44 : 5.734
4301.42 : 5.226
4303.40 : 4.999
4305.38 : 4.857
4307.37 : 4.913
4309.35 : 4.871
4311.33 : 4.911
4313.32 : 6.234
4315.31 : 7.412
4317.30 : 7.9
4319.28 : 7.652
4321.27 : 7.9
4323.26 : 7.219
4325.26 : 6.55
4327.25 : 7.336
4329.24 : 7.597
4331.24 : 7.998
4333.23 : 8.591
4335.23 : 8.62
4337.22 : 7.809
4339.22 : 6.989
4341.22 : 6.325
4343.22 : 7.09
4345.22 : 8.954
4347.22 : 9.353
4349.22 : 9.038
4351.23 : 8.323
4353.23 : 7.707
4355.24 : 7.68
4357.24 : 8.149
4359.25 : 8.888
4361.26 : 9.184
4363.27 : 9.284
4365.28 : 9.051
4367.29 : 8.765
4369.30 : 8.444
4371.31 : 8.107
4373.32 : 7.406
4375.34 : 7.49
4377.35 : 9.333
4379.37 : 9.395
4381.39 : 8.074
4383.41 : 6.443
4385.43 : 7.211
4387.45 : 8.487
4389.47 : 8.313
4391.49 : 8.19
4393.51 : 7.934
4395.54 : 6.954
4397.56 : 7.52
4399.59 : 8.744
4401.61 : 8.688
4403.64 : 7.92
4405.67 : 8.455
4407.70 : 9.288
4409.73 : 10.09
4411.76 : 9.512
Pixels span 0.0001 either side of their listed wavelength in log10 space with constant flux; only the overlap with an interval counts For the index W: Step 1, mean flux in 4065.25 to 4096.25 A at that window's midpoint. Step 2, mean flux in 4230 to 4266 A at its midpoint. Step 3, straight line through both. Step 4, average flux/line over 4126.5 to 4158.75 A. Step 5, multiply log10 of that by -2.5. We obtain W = 0.08 mag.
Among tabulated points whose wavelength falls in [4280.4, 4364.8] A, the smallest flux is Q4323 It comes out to 4.857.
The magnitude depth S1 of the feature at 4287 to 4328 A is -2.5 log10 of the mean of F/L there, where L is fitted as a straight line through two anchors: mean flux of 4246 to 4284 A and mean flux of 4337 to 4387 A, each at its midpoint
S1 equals 0.24 mag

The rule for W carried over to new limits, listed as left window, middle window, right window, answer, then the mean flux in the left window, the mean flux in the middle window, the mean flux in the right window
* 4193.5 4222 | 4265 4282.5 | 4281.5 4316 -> -0.15 mag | 7.05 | 7.32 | 6.09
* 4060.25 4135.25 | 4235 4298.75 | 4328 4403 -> 0.05 mag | 7.02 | 7.36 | 8.16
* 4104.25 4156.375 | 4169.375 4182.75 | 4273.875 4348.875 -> 0.03 mag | 7.01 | 6.83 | 6.95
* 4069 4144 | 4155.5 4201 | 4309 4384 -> 0.05 mag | 7.13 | 7.01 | 7.88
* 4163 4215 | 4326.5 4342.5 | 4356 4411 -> 0.05 mag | 7.03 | 7.65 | 8.37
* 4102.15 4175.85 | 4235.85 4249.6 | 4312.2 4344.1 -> -0.09 mag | 7.05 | 7.9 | 7.44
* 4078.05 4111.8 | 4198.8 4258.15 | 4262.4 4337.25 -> -0.07 mag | 6.98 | 7.37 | 6.89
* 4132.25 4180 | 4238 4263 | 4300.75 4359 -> -0.08 mag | 7.01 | 7.68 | 7.22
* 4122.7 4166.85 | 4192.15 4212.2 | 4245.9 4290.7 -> 0.07 mag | 6.98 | 6.77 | 7.44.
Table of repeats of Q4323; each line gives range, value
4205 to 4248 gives 5.995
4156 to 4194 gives 6.305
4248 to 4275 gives 6.112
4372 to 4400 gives 6.443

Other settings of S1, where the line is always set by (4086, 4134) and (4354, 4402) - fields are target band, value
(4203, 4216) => 0.036 mag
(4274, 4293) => 0.104 mag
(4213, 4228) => 0.041 mag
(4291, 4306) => 0.343 mag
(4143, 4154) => 0.096 mag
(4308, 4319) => 0.249 mag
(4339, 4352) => 0.003 mag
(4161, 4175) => 0.021 mag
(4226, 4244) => 0.054 mag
